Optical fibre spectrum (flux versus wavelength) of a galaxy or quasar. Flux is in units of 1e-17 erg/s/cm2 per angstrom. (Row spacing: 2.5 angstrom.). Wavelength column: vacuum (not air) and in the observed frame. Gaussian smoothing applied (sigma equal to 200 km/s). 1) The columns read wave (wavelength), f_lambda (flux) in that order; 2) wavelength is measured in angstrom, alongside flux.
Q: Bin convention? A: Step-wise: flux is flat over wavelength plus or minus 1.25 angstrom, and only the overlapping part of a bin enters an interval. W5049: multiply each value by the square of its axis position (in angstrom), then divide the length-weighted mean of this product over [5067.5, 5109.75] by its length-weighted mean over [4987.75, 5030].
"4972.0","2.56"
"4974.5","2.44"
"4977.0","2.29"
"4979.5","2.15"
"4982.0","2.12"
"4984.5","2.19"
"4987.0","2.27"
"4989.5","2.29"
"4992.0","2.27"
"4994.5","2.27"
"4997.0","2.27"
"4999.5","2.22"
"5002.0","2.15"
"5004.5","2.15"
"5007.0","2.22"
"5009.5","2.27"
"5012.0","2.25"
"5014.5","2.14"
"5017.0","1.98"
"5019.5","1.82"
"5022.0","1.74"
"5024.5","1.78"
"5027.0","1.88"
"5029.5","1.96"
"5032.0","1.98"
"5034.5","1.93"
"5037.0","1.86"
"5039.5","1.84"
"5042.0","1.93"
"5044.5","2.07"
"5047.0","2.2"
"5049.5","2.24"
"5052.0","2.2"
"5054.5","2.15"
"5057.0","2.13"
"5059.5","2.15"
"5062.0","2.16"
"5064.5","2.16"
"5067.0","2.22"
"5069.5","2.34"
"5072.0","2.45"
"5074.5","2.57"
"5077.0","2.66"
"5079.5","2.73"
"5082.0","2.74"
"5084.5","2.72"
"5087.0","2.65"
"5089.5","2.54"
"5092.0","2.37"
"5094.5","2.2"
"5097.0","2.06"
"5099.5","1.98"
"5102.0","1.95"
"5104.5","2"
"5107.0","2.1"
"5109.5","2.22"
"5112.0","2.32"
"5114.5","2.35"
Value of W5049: 1.16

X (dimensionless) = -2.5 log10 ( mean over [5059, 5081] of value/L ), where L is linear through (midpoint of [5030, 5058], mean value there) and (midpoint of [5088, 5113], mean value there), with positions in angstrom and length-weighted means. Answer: -0.14 mag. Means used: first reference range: 2.05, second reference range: 2.18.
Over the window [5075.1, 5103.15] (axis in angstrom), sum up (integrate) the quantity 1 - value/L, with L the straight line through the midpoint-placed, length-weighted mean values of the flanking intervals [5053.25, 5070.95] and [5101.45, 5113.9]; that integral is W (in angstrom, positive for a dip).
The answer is -3.4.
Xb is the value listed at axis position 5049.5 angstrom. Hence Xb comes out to 2.24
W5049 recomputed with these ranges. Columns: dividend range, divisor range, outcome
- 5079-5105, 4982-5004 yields 1.10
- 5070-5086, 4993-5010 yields 1.22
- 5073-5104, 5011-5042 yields 1.29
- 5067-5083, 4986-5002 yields 1.17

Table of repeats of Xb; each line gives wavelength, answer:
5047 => 2.2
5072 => 2.45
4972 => 2.56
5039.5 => 1.84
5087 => 2.65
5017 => 1.98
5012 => 2.25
